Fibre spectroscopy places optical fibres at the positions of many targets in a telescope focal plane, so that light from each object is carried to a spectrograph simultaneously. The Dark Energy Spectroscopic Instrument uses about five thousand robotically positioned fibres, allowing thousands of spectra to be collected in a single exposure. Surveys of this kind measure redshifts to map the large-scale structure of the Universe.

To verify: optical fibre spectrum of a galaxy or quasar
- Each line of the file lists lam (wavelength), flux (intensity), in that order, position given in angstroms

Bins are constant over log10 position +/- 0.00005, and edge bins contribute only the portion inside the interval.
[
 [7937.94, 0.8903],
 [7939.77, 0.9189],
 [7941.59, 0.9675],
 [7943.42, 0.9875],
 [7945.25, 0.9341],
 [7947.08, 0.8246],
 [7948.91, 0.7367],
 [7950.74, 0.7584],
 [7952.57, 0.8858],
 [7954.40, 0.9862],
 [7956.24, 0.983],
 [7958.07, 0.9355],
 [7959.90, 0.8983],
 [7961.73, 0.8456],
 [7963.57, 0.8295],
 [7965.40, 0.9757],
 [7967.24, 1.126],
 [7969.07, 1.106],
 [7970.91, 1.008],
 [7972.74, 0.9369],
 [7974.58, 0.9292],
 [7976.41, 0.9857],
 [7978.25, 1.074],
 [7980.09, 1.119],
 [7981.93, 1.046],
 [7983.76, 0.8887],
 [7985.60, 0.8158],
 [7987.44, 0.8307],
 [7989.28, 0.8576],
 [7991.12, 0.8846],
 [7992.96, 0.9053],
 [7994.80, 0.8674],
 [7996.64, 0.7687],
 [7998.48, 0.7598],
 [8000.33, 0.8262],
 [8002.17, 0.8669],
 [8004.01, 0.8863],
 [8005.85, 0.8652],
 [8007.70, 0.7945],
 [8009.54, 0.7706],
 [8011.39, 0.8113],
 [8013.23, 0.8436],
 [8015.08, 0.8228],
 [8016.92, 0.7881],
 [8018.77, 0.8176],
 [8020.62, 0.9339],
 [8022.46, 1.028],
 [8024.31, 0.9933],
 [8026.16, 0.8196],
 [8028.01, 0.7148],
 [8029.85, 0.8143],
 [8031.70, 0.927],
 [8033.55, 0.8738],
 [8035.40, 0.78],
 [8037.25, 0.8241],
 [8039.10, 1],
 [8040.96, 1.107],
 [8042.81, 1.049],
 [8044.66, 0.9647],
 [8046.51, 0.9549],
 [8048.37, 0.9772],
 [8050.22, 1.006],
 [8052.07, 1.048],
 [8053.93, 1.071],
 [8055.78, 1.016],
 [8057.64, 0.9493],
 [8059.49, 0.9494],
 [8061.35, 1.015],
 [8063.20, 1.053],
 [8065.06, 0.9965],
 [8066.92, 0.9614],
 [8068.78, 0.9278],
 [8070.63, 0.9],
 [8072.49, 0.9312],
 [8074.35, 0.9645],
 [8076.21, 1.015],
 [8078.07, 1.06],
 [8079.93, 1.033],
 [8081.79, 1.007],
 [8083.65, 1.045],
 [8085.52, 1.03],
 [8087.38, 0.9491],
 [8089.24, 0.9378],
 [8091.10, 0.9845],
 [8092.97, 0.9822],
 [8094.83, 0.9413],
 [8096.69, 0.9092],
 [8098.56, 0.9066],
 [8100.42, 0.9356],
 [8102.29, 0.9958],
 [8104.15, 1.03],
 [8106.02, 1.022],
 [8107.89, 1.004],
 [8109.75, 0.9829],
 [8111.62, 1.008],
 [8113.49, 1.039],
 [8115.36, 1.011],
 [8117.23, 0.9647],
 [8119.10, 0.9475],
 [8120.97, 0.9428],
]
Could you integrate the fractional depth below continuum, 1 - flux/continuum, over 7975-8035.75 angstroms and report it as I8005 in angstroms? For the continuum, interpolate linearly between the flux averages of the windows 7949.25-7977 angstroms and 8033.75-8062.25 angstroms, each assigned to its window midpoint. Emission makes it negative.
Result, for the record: 5.4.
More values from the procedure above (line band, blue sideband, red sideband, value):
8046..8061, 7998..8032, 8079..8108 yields -1.4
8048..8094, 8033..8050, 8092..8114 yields -1.3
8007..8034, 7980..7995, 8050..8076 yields 2.6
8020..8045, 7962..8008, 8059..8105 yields 0.9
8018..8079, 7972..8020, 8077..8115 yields -1.1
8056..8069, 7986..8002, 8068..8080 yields -0.4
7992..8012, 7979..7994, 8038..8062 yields 2.4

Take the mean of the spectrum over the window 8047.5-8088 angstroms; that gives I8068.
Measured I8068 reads 0.996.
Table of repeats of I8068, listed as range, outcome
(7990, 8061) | 0.898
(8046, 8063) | 1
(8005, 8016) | 0.817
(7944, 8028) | 0.895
